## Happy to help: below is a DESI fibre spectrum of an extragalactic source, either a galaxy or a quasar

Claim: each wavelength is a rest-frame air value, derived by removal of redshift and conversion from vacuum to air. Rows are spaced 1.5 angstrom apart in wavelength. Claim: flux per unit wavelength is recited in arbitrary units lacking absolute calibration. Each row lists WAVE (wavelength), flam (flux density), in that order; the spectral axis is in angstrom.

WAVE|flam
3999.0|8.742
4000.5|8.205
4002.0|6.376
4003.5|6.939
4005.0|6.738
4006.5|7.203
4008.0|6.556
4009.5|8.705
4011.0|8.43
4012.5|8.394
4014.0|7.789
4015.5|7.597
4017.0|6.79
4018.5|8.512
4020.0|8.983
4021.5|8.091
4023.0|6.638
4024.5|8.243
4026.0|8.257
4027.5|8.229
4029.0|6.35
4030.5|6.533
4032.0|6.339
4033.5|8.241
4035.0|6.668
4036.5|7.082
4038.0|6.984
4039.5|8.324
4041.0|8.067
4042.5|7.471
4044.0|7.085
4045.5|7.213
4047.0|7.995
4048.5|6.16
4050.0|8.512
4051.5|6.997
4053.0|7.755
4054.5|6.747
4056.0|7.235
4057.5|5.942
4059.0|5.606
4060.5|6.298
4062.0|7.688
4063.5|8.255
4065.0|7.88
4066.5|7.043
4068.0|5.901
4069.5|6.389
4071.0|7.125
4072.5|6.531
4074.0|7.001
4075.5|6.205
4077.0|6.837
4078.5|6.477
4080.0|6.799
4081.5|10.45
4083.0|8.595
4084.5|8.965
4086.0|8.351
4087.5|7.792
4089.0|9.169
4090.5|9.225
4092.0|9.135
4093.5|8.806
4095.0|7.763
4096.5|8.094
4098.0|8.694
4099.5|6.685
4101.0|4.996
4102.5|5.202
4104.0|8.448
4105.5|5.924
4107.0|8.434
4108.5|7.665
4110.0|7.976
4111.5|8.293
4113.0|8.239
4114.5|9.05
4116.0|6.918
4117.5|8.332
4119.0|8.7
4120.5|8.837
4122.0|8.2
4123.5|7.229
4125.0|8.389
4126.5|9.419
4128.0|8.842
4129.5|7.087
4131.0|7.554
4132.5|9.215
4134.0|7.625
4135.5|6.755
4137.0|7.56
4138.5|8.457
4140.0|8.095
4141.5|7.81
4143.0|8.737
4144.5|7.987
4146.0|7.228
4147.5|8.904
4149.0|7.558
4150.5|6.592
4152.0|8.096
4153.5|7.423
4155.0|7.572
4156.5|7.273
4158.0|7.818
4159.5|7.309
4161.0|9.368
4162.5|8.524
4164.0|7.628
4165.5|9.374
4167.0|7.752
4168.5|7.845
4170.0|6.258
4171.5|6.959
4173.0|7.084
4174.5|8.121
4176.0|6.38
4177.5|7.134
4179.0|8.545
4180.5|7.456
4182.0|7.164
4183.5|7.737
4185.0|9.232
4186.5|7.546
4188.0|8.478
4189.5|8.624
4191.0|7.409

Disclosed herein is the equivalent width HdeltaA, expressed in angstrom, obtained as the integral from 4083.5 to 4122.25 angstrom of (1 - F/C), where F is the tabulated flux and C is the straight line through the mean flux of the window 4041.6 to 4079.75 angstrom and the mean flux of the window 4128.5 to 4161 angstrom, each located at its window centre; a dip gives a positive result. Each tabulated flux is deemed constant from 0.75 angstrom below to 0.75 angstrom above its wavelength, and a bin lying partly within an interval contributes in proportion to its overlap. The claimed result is -3.2 angstrom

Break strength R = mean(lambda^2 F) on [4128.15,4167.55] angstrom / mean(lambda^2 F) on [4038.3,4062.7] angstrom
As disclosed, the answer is 1.15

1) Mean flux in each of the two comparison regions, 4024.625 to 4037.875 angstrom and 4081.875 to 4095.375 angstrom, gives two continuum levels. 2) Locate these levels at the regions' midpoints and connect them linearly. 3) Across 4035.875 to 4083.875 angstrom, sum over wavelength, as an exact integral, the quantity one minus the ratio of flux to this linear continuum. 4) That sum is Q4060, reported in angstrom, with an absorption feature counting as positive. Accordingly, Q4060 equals 4.5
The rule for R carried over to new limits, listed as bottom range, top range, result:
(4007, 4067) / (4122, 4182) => 1.11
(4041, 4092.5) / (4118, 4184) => 1.10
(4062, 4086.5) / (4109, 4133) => 1.14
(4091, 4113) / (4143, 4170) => 1.06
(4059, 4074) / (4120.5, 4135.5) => 1.21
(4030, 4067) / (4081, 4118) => 1.14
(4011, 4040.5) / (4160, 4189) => 1.11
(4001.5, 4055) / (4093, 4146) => 1.10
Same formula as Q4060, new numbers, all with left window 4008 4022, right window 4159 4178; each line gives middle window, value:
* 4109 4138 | -1.2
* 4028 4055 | 2.5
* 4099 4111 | 1.4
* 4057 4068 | 1.4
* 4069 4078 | 1.4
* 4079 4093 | -1.4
